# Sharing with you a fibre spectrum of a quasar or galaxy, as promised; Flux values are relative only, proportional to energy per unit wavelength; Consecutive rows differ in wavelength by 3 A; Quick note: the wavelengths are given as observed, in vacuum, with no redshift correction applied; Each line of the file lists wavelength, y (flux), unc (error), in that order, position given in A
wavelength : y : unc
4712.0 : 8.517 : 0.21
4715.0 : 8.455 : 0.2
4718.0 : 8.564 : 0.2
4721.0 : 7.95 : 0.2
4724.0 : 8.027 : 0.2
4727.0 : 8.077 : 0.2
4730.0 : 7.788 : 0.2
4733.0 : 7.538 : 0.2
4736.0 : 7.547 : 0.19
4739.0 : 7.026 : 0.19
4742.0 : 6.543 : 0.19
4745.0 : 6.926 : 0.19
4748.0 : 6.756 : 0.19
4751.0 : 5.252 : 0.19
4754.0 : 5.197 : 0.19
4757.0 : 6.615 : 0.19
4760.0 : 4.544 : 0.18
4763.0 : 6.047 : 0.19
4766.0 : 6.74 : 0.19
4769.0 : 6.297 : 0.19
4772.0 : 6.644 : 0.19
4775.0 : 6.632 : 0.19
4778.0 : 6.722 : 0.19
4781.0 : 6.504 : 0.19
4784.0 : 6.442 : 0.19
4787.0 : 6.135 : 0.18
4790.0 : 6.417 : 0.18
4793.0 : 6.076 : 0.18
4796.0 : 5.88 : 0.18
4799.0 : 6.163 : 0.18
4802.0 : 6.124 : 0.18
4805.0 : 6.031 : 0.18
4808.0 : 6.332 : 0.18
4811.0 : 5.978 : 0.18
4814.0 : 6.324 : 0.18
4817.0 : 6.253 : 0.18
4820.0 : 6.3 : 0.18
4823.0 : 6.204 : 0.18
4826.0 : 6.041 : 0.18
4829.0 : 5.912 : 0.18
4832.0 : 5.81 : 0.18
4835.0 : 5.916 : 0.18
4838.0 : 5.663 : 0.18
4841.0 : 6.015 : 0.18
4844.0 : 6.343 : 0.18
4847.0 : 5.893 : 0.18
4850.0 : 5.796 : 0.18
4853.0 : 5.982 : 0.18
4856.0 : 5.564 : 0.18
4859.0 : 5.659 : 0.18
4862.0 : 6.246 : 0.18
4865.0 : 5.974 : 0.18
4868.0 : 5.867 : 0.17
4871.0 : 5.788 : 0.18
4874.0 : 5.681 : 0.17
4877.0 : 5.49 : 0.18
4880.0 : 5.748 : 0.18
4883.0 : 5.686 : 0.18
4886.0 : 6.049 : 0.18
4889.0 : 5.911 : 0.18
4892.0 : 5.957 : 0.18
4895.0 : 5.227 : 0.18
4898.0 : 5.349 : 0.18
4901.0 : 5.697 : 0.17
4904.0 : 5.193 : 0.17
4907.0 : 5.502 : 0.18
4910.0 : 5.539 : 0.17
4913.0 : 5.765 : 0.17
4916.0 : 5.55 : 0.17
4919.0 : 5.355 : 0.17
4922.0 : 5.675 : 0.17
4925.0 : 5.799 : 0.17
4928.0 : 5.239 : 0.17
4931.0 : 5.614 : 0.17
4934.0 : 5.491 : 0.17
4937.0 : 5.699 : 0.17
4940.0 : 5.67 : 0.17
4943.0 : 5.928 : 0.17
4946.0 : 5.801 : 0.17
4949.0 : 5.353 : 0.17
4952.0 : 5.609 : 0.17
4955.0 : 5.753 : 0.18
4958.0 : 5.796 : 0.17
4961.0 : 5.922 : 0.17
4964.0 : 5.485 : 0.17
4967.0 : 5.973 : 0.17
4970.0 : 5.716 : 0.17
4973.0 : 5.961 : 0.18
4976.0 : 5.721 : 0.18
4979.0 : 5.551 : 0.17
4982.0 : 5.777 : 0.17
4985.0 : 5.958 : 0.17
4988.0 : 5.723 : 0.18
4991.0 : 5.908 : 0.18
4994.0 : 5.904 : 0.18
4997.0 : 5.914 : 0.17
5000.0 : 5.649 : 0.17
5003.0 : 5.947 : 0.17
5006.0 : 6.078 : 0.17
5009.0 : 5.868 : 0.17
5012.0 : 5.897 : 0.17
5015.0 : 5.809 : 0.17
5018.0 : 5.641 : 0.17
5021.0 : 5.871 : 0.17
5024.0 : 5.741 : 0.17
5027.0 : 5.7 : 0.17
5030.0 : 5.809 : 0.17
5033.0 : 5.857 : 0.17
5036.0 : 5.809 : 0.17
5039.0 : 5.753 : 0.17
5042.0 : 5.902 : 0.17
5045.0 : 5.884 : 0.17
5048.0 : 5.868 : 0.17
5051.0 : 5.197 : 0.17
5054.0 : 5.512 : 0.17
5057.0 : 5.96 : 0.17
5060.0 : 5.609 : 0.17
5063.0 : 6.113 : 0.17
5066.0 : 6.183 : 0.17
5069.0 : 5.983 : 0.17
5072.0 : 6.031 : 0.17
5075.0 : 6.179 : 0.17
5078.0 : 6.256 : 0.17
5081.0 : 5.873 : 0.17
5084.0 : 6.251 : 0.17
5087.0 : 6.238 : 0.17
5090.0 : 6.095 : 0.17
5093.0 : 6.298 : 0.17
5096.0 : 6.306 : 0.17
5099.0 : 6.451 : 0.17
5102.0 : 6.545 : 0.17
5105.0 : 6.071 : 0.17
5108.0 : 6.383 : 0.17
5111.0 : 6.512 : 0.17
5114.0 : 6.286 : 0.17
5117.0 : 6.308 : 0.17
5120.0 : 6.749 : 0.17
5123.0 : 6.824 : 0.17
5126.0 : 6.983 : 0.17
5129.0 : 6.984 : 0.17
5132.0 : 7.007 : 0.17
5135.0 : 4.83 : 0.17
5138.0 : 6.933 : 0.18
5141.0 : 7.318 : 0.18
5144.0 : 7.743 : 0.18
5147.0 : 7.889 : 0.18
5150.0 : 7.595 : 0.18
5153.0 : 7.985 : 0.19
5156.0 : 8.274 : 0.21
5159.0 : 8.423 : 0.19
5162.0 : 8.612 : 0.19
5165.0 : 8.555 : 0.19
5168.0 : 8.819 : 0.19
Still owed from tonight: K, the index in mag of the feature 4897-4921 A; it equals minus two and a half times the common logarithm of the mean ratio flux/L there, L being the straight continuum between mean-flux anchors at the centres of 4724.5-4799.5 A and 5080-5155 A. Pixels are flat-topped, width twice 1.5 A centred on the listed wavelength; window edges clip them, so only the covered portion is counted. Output 0.20 mag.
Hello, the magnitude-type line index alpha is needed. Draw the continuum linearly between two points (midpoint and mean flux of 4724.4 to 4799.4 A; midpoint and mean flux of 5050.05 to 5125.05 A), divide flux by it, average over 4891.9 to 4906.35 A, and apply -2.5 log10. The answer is 0.17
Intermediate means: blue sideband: 6.53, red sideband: 6.18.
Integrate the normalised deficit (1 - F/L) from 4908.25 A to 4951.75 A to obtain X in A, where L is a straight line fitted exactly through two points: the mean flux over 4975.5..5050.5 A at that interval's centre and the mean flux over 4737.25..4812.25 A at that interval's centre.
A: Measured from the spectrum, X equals 2.6 A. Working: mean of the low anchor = 6.25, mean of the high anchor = 5.81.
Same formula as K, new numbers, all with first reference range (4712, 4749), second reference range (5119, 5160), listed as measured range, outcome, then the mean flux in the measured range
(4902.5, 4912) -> 0.347 mag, 5.43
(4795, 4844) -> 0.238 mag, 6.07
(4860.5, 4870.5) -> 0.244 mag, 6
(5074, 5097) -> 0.180 mag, 6.18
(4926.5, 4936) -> 0.337 mag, 5.46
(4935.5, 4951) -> 0.291 mag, 5.69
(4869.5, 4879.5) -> 0.306 mag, 5.66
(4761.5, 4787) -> 0.174 mag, 6.48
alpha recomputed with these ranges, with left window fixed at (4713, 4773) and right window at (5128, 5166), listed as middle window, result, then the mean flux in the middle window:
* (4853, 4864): 0.212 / 5.85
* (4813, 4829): 0.142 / 6.19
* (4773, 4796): 0.100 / 6.39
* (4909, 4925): 0.273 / 5.6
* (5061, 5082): 0.218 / 6.08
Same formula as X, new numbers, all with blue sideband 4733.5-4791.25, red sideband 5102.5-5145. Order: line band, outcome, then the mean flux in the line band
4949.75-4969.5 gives 2.36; 5.74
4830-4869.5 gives 3.32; 5.9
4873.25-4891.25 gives 1.93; 5.77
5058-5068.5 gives 0.98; 5.97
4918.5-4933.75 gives 2.23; 5.54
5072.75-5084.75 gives 0.85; 6.13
